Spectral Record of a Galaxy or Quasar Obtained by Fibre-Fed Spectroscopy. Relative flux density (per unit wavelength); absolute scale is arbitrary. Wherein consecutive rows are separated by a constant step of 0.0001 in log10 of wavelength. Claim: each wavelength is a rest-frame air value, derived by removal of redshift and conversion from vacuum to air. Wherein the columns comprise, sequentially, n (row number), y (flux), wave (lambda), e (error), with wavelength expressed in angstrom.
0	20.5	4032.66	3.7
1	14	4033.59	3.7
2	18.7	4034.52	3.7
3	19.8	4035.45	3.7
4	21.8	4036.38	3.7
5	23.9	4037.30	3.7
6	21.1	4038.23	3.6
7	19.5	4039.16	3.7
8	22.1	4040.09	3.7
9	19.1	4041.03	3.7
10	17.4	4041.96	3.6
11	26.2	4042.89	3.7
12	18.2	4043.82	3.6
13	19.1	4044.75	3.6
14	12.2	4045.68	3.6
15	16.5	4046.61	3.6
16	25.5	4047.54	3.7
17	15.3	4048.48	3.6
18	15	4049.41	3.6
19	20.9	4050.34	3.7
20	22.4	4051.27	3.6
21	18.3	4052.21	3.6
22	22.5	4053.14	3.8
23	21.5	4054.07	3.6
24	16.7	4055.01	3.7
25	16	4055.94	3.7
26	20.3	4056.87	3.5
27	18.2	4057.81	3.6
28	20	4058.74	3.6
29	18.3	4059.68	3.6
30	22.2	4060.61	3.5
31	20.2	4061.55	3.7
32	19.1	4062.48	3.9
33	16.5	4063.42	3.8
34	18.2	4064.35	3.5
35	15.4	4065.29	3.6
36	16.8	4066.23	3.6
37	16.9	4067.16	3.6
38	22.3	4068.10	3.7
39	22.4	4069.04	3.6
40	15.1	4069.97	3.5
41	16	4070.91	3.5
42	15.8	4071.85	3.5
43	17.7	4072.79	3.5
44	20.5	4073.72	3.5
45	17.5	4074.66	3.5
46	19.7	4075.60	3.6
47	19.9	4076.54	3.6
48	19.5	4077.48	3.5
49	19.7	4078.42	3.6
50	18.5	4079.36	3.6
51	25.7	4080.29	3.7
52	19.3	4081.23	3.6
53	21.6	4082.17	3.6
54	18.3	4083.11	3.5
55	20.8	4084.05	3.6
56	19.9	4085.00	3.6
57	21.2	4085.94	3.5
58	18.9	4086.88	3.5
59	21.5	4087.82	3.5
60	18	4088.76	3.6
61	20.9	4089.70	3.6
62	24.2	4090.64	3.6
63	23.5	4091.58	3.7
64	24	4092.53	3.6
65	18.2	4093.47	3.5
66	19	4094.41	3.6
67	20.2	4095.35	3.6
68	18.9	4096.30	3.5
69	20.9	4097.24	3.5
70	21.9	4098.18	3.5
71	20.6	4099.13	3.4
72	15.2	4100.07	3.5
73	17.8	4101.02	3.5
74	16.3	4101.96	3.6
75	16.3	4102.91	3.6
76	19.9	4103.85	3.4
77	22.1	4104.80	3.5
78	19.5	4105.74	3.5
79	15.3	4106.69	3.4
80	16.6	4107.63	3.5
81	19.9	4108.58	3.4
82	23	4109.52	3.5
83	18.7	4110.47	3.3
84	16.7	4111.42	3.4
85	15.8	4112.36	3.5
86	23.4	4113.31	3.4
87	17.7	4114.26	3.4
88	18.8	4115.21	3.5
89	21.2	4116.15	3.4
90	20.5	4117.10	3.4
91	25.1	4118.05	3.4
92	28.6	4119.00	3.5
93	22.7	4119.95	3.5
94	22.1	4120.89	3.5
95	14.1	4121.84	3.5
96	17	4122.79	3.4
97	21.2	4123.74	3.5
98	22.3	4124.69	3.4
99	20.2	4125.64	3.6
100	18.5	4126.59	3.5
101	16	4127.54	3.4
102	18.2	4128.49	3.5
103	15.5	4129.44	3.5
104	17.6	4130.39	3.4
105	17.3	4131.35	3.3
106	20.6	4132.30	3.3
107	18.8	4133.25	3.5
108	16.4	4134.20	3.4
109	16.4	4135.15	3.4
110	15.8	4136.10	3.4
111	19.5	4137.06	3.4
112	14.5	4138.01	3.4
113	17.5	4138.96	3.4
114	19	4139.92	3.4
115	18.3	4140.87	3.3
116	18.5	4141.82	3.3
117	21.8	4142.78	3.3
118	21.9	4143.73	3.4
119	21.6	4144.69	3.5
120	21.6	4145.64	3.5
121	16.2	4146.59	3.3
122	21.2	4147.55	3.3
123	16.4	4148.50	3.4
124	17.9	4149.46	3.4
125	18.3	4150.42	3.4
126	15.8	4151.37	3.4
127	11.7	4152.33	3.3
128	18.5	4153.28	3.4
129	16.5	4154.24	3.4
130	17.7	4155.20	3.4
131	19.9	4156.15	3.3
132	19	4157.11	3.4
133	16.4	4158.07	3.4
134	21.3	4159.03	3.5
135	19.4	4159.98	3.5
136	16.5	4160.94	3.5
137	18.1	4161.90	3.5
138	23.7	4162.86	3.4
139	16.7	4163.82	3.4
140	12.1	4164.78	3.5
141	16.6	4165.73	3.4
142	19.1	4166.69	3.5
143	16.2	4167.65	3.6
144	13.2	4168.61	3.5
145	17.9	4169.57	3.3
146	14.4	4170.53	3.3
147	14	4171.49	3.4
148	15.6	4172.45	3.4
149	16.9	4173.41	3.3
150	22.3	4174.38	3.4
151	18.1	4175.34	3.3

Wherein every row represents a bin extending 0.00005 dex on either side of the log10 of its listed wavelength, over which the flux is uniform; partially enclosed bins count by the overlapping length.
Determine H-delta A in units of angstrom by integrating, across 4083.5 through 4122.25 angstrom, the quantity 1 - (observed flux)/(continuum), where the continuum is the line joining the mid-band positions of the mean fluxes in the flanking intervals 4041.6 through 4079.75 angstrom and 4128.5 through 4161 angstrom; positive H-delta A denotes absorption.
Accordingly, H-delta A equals -3.3 angstrom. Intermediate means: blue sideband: 18.8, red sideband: 18.1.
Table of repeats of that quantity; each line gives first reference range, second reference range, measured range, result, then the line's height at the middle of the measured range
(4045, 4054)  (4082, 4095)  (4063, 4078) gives 1.29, 19.9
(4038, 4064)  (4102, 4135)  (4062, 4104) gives -0.15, 19.3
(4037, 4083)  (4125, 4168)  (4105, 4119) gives -0.99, 18.5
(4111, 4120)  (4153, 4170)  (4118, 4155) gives 1.60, 19.5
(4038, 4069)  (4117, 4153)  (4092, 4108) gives -0.05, 19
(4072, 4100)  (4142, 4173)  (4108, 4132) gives -0.79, 19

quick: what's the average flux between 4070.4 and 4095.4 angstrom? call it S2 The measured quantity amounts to 20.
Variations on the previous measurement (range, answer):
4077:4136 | 19.6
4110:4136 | 19.3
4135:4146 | 18.9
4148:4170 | 17.3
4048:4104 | 19.3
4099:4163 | 18.8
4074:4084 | 20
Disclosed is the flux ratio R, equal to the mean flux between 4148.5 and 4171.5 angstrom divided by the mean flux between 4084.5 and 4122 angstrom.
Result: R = 0.86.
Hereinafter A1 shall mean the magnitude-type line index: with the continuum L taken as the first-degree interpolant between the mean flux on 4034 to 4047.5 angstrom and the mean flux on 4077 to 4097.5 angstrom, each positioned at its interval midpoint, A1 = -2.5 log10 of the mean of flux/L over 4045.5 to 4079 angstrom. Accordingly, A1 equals 0.08 mag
